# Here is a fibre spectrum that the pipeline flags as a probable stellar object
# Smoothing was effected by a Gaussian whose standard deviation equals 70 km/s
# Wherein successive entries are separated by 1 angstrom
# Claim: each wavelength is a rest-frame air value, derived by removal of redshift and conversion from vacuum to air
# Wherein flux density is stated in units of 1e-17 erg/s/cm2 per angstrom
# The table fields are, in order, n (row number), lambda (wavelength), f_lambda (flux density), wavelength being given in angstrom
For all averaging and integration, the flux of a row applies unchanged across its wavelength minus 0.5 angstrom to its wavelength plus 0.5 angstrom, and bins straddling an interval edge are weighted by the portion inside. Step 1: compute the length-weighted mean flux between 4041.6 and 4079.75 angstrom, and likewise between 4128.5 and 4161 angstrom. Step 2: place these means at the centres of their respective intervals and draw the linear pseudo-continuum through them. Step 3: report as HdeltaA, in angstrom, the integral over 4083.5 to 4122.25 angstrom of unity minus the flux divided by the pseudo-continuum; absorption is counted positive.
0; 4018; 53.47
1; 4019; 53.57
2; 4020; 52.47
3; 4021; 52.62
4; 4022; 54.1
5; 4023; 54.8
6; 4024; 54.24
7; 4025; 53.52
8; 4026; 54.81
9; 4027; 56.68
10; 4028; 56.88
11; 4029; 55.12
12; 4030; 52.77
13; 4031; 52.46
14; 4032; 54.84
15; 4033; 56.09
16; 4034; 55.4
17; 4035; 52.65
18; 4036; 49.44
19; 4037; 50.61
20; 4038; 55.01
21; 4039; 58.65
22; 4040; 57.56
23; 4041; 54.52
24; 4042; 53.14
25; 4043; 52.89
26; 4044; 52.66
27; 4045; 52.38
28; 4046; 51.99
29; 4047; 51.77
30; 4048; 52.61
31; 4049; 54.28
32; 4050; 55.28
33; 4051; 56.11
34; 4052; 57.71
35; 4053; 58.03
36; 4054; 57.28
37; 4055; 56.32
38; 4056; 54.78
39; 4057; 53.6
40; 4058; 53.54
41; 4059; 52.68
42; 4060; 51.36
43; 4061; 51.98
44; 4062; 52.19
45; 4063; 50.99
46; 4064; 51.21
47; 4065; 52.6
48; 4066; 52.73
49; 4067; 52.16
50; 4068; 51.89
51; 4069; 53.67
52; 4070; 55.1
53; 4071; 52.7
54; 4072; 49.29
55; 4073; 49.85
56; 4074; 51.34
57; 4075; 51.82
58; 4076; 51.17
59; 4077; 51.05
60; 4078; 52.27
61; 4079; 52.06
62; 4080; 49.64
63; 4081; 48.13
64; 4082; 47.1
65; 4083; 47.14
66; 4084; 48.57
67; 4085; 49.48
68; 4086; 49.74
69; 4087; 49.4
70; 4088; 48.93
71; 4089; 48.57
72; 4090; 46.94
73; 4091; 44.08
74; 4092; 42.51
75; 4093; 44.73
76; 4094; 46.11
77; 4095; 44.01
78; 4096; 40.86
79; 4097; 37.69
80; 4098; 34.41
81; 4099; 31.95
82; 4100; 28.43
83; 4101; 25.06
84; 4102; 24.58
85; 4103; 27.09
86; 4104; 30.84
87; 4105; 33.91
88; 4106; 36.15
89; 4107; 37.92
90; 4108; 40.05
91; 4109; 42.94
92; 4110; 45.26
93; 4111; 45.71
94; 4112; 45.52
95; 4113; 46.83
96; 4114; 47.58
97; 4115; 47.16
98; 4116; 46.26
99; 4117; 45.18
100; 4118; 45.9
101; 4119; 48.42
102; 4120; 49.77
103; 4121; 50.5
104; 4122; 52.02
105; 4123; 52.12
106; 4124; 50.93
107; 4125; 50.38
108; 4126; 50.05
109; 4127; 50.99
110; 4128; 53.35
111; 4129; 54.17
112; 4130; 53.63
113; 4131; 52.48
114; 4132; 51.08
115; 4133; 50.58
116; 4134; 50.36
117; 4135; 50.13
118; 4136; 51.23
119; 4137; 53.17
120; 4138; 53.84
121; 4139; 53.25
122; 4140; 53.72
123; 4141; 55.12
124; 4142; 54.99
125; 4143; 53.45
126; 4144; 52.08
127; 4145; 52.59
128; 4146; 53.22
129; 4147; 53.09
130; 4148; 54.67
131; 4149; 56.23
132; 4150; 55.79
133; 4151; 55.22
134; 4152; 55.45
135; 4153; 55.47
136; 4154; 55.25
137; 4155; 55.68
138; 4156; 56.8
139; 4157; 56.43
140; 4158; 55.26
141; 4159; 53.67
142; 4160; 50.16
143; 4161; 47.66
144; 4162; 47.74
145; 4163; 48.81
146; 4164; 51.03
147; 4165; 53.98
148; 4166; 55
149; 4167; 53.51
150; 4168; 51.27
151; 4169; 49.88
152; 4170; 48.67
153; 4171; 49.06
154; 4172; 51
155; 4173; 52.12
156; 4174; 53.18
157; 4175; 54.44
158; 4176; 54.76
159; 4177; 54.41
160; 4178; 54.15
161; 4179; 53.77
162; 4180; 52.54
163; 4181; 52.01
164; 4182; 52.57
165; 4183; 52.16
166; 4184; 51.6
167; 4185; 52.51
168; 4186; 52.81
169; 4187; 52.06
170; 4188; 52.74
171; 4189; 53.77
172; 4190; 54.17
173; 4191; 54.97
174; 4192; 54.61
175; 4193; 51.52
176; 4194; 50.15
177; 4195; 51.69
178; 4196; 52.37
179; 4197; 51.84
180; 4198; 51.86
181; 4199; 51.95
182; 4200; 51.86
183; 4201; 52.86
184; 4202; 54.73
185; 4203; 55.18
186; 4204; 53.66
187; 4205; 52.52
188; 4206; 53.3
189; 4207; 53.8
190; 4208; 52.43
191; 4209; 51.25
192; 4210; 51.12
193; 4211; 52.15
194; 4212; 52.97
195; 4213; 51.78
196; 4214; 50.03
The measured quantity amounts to 8.0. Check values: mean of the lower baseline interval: 53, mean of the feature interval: 42.3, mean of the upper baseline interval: 53.6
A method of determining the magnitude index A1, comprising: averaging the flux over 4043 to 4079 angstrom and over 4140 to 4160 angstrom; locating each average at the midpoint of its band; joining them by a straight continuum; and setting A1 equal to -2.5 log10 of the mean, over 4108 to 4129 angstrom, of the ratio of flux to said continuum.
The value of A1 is 0.12 mag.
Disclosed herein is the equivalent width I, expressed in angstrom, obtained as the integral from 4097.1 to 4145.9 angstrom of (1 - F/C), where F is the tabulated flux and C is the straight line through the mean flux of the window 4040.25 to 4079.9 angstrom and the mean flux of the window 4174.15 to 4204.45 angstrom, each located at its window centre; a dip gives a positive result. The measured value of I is 6.4 angstrom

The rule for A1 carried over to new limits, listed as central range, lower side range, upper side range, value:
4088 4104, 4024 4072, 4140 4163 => 0.38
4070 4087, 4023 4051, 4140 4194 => 0.07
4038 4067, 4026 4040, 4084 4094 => -0.04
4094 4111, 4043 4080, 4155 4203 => 0.42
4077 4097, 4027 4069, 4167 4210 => 0.14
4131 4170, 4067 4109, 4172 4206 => -0.07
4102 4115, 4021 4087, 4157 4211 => 0.31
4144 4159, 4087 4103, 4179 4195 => -0.16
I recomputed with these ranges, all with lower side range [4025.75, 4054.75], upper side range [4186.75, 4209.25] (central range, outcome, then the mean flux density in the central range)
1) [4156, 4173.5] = 0.5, 51.6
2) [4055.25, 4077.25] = 0.8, 52.2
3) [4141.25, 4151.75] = -0.2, 54.2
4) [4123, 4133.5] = 0.4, 51.8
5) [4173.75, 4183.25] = -0.1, 53.4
